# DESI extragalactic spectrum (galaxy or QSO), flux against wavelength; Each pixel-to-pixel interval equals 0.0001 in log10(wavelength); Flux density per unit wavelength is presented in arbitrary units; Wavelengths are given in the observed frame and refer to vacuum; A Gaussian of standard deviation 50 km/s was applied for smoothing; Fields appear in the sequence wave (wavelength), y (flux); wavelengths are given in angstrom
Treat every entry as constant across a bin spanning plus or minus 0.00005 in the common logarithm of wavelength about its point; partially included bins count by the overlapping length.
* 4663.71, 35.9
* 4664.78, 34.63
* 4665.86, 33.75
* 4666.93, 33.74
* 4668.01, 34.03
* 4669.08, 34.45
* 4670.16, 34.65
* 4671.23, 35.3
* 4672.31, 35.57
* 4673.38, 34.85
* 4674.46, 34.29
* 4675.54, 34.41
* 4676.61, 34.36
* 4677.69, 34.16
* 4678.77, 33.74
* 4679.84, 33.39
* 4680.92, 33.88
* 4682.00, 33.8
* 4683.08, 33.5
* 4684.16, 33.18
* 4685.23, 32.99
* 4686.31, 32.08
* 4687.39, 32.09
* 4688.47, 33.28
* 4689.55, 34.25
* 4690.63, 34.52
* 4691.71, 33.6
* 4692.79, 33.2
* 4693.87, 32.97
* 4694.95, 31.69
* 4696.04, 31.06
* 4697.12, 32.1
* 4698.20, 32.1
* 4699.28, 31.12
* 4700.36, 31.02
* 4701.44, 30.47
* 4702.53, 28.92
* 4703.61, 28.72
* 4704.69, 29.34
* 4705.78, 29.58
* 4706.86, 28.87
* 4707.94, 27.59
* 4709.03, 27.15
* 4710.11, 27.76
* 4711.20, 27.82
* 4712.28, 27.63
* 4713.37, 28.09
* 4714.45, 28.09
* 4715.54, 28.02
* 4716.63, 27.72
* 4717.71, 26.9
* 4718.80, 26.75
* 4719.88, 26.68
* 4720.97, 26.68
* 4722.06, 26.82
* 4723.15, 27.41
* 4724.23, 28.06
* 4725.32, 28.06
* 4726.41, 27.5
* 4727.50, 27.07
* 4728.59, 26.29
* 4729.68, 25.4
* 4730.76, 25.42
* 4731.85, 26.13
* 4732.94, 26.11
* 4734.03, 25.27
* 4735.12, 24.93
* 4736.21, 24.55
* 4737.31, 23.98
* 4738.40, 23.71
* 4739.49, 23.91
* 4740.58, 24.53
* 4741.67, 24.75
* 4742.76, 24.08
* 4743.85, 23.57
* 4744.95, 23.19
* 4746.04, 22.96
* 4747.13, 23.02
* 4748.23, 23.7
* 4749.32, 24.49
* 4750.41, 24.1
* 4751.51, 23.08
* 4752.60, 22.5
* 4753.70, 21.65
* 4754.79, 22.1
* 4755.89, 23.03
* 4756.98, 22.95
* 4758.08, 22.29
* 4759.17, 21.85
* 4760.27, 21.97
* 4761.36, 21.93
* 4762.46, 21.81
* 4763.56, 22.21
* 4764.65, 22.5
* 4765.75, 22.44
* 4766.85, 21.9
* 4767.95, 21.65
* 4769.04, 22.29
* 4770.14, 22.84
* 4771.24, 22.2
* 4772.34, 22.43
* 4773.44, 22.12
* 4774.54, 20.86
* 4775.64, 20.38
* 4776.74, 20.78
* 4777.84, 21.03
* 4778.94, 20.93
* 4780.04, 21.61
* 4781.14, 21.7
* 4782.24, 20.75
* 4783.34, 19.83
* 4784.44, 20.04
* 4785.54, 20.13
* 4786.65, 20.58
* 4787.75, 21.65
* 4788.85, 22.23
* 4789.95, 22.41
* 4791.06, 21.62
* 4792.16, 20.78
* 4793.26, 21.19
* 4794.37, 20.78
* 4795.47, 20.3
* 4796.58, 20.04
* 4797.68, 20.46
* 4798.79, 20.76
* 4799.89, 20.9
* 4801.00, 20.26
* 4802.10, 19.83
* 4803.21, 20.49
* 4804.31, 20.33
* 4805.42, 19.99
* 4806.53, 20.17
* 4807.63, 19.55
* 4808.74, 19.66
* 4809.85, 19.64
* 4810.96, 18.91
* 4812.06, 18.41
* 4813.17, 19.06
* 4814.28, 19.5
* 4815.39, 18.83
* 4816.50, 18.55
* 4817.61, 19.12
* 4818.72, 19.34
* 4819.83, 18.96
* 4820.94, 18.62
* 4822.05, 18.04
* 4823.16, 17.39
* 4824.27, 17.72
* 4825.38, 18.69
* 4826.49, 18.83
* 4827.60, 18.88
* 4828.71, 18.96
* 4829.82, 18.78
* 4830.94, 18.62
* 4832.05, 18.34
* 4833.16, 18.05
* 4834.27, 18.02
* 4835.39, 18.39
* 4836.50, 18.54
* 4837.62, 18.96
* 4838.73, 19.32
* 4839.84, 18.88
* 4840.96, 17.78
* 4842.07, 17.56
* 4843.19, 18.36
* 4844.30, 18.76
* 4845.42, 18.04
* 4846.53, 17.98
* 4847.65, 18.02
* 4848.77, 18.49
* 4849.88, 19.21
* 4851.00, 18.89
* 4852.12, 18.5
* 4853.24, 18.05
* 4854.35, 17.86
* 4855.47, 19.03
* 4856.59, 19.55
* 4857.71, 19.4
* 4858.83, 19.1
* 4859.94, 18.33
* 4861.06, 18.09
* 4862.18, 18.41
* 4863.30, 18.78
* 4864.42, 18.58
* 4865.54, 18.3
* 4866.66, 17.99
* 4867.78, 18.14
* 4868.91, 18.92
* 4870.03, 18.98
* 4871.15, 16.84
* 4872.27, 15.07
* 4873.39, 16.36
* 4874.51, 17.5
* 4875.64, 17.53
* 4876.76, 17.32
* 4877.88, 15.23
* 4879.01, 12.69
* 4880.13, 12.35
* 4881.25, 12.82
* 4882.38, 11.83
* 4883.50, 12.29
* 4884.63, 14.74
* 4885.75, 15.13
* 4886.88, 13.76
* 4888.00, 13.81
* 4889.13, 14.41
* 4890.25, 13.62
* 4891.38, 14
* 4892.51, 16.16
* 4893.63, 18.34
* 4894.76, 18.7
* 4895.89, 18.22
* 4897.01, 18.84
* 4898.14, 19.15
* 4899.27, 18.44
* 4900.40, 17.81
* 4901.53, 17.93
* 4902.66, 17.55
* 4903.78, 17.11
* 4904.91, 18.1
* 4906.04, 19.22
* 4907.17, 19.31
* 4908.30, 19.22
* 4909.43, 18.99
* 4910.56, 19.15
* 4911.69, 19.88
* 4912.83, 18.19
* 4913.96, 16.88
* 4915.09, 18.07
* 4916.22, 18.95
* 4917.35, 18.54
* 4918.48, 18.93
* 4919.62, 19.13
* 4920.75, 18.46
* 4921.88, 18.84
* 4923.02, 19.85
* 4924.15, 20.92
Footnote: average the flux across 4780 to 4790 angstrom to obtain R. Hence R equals 21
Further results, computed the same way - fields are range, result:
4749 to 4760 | 22.7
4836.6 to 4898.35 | 17.1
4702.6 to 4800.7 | 23.8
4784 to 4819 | 20.2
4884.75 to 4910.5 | 17.2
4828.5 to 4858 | 18.5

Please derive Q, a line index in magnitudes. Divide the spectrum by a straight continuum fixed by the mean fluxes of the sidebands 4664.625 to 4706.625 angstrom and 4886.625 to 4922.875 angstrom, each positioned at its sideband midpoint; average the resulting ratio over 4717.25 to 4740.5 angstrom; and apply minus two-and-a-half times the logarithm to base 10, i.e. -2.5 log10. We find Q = 0.151 mag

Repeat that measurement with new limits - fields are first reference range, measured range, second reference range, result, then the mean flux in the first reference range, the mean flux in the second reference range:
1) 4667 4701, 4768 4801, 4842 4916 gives 0.19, 33.4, 17.3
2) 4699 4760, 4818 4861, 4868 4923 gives 0.08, 25.9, 17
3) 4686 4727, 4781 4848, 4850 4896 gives 0.09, 29.6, 16.7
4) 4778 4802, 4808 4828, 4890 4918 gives 0.08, 20.9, 18.1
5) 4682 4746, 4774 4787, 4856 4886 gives 0.13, 28.4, 16.7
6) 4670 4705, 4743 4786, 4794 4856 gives 0.14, 32.9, 19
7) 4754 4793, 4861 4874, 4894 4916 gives 0.09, 21.7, 18.5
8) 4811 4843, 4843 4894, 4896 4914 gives 0.11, 18.6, 18.5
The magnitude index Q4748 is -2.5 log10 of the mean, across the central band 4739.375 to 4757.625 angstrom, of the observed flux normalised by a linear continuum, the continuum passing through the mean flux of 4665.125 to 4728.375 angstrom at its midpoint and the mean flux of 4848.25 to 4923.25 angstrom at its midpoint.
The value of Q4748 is 0.17 mag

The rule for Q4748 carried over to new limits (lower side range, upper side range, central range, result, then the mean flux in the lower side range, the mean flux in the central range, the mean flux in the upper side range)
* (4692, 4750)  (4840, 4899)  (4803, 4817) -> 0.09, 27.2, 19.4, 17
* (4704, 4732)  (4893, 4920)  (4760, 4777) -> 0.15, 27.4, 21.9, 18.5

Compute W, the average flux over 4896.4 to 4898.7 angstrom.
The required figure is 19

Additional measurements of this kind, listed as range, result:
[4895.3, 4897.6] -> 18.6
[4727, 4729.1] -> 26.7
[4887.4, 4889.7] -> 14.1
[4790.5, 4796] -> 20.9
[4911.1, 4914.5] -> 18.3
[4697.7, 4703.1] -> 30.7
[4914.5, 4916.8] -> 18.5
